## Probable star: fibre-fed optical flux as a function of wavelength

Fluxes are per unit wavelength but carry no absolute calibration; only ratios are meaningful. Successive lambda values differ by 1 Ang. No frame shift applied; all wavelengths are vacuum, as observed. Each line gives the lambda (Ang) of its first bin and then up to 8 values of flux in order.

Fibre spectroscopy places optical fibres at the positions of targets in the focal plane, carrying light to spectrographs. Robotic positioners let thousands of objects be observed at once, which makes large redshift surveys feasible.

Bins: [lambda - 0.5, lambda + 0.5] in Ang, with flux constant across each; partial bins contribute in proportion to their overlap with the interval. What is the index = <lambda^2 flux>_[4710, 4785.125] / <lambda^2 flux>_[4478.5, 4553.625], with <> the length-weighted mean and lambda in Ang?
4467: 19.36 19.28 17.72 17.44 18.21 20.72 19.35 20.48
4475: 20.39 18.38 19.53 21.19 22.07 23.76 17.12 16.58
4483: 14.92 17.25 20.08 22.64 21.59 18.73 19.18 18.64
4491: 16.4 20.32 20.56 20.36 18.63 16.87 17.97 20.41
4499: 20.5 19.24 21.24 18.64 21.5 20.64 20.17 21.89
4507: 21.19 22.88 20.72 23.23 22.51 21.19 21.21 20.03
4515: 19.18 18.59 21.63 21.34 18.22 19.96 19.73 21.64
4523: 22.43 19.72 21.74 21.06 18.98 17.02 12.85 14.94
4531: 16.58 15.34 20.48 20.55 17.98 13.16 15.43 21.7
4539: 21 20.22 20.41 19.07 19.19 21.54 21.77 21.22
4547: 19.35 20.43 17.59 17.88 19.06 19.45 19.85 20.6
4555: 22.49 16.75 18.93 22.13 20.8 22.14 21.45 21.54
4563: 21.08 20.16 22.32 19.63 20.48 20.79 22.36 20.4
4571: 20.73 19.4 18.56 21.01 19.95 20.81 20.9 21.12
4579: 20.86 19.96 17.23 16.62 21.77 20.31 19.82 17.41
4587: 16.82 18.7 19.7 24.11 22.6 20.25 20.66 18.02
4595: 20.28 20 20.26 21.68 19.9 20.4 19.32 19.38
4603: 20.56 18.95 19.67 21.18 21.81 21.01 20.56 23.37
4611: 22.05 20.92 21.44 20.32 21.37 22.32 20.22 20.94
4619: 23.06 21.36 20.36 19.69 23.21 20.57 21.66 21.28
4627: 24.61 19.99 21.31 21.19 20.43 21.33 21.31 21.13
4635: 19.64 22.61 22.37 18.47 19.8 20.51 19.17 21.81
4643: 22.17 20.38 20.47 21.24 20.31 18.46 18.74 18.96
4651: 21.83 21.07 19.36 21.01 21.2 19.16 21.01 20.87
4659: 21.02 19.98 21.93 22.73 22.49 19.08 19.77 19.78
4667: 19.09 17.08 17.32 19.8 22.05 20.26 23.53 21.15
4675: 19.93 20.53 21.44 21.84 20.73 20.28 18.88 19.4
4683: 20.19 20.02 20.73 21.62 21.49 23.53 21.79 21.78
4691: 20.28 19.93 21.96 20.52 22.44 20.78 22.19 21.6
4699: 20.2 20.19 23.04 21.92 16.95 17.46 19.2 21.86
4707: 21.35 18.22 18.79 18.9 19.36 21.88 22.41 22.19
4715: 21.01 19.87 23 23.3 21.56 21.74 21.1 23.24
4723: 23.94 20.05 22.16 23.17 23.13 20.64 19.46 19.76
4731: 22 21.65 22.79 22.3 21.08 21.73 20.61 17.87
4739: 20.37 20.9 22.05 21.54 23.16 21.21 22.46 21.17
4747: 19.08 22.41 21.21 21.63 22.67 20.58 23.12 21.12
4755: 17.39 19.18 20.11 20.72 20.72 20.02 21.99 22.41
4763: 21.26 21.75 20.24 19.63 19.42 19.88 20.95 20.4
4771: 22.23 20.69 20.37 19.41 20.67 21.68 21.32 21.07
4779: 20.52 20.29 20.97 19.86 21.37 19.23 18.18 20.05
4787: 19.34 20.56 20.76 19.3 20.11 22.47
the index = 1.19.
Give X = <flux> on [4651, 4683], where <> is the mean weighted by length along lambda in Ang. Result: 20.5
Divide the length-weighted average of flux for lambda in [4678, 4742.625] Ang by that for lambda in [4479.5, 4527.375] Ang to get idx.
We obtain 1.0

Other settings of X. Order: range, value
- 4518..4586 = 19.7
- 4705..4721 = 21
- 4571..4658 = 20.5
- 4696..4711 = 20.1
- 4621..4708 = 20.7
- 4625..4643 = 21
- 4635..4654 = 20.4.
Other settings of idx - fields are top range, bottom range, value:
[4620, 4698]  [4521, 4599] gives 1.05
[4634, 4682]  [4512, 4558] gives 1.06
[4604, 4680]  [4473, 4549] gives 1.06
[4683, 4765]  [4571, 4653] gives 1.03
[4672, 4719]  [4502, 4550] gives 1.06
